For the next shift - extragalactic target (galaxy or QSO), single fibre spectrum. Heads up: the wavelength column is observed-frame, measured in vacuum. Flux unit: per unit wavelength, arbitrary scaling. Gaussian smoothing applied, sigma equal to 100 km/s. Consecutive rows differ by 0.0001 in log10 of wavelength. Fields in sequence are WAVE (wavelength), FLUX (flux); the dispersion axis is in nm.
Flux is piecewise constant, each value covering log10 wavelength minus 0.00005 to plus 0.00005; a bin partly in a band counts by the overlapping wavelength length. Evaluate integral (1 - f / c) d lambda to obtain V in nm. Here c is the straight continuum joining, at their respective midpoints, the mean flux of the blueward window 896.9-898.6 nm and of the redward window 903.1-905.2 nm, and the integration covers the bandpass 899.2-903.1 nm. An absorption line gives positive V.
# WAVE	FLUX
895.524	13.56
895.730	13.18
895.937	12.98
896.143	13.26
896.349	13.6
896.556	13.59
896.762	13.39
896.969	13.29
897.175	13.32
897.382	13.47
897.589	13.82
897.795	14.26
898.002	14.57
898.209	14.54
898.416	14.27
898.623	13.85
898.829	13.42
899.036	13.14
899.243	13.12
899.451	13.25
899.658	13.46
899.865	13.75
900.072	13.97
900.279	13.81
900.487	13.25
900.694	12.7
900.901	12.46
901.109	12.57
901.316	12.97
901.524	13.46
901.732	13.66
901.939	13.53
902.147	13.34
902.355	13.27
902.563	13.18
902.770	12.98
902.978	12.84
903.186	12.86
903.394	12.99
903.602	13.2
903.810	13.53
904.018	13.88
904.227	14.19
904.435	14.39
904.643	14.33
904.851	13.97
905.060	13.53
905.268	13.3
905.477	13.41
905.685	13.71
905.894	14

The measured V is 0.161 nm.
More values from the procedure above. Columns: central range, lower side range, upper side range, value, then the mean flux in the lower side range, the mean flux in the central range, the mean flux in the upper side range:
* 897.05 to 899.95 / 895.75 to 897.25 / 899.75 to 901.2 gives -0.10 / 13.3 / 13.7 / 13.2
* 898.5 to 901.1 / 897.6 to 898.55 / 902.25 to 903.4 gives 0.10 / 14.3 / 13.3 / 13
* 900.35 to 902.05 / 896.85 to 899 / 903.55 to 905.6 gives 0.09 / 13.9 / 13.1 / 13.8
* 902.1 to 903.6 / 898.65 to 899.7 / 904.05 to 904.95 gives 0.09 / 13.3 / 13.1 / 14.2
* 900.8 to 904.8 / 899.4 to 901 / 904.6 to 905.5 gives 0.05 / 13.3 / 13.4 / 13.7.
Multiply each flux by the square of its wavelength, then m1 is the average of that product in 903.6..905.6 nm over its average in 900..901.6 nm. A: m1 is 1.06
